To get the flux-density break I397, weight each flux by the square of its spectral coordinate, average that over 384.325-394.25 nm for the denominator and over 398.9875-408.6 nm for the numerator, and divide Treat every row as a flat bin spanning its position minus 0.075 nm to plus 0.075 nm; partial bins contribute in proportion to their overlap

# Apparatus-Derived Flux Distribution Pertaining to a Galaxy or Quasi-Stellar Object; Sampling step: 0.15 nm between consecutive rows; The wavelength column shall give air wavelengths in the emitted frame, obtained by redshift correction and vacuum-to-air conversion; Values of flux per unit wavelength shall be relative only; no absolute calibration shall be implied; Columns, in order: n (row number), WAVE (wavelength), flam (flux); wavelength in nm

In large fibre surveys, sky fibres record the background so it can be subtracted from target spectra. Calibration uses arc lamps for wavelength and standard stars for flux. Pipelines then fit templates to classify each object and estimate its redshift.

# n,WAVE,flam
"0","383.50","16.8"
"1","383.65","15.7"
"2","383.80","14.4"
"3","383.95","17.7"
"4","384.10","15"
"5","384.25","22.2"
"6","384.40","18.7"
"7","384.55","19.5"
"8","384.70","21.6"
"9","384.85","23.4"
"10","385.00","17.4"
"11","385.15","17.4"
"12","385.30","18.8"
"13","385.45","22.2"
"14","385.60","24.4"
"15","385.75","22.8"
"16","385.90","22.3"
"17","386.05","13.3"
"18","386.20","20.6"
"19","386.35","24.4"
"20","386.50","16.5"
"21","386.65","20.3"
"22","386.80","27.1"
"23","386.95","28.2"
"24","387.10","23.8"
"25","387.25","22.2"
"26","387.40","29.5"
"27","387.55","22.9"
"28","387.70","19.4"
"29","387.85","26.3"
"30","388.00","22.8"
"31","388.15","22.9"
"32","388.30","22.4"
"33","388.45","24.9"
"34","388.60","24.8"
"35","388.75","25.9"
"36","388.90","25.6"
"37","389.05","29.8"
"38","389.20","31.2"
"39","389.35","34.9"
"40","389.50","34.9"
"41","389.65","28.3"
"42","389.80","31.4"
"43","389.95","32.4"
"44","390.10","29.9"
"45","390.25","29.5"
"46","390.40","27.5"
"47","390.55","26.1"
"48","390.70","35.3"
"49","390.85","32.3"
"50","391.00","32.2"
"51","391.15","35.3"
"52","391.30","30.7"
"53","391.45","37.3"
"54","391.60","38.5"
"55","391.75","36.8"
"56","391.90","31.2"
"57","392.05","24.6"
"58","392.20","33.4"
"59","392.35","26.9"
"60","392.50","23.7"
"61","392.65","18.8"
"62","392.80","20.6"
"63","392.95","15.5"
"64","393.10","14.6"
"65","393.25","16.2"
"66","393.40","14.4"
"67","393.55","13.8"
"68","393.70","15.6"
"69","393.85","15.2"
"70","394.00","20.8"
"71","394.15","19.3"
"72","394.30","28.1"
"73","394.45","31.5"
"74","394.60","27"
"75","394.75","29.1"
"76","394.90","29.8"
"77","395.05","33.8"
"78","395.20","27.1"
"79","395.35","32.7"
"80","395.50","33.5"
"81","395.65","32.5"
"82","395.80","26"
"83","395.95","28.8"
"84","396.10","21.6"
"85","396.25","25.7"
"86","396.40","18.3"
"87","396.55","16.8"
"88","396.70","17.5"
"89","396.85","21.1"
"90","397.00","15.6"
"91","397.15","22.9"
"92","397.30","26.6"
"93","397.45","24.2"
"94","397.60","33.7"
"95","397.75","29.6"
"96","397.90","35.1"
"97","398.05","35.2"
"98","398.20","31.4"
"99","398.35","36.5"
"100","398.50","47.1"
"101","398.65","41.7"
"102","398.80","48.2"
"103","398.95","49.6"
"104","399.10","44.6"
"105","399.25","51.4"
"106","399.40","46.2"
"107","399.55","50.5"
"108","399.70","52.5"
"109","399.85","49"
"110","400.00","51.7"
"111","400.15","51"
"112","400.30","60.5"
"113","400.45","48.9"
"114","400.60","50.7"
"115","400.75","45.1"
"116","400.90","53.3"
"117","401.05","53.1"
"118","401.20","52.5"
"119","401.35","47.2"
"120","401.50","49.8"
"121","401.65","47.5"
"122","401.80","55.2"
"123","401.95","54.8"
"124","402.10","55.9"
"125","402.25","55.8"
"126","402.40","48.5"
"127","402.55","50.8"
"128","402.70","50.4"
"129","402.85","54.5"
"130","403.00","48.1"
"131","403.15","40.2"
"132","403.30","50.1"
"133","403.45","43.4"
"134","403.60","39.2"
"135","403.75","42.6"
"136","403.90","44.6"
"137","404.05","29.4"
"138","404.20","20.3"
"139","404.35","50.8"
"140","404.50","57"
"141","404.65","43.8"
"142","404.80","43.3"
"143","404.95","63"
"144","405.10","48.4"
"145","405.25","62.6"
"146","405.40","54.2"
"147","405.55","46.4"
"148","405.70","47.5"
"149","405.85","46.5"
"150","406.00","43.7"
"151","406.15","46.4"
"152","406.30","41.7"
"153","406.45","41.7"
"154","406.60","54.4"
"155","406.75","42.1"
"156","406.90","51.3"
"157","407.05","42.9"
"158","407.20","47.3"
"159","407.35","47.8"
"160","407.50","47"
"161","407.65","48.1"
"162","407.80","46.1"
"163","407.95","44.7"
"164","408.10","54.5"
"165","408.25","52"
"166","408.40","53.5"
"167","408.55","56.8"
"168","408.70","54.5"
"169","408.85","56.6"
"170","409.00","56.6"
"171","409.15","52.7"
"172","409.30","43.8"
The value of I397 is 2.12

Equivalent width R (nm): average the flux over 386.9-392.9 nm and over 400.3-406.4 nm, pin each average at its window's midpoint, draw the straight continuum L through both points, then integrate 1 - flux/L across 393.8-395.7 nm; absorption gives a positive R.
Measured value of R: 0.42 nm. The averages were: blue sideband 28.3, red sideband 48.3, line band 27.8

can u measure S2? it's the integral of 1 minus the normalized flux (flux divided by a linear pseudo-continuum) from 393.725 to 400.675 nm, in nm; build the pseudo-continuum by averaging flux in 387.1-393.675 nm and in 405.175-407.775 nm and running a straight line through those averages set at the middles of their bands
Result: 0.421 nm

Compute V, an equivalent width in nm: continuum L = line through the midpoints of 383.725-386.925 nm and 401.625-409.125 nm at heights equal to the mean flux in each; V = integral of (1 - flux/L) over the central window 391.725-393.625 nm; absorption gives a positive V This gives 0.52 nm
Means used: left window 20.1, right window 48.5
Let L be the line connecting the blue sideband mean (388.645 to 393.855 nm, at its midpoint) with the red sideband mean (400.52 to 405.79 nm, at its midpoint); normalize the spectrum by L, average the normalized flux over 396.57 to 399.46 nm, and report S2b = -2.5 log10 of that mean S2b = 0.16 mag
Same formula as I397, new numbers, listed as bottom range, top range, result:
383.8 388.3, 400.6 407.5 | 2.45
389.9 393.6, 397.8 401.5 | 1.81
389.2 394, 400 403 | 2.02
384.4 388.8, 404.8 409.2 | 2.48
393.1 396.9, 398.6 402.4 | 2.20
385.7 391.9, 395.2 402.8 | 1.55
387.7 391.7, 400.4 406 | 1.75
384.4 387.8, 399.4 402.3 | 2.57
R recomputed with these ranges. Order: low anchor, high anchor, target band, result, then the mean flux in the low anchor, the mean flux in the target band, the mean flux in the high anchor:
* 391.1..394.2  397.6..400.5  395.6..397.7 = 0.76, 23.9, 23.6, 45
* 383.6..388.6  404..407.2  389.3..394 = 0.20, 21.3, 26.9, 46.7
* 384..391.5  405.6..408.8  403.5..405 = 0.06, 25.3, 43.1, 48.2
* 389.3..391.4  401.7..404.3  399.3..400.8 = -0.28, 31.5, 50.7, 46.2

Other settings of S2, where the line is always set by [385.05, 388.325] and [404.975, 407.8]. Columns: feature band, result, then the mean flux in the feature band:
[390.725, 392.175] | -0.25 nm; 33.3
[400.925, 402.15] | -0.30 nm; 52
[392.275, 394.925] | 0.88 nm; 21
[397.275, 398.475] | 0.15 nm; 32.4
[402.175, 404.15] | -0.09 nm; 45.6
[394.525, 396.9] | 0.53 nm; 26.4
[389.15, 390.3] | -0.24 nm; 31.6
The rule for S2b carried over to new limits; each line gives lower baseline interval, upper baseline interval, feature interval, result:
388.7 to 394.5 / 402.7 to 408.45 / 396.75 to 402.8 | -0.140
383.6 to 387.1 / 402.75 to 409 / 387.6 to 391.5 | -0.116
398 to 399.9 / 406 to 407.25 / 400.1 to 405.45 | -0.084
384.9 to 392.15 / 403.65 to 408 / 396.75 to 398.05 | 0.360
